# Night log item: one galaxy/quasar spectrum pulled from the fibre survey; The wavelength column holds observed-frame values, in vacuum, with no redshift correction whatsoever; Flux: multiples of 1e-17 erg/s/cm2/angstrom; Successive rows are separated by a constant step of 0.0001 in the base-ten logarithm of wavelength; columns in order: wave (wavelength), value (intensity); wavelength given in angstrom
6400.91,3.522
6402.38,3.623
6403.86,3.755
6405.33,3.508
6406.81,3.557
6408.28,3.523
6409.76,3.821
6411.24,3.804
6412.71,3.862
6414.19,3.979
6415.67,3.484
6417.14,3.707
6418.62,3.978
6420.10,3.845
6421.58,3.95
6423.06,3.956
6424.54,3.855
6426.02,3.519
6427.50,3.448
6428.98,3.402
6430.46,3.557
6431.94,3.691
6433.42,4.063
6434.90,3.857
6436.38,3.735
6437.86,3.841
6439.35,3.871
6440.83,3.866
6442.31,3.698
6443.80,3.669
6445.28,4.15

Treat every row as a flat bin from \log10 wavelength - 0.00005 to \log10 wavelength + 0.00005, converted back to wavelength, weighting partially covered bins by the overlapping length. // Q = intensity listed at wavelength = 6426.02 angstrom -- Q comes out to 3.519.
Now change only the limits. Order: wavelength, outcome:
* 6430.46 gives 3.557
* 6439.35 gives 3.871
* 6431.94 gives 3.691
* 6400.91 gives 3.522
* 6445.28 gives 4.15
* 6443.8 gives 3.669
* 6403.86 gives 3.755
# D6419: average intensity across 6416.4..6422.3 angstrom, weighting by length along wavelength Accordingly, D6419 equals 3.87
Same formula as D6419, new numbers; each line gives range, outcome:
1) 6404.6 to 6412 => 3.64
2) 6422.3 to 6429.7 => 3.64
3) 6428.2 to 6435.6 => 3.71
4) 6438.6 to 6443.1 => 3.8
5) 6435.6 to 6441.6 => 3.83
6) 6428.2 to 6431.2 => 3.48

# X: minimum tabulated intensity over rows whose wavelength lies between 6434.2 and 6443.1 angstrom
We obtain 3.698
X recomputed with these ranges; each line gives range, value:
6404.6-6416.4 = 3.484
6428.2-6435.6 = 3.402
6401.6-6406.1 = 3.508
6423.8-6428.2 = 3.448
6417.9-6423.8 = 3.845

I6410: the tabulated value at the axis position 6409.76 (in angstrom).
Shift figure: 3.821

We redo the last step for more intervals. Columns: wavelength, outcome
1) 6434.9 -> 3.857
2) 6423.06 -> 3.956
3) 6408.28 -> 3.523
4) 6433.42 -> 4.063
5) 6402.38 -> 3.623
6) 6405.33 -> 3.508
